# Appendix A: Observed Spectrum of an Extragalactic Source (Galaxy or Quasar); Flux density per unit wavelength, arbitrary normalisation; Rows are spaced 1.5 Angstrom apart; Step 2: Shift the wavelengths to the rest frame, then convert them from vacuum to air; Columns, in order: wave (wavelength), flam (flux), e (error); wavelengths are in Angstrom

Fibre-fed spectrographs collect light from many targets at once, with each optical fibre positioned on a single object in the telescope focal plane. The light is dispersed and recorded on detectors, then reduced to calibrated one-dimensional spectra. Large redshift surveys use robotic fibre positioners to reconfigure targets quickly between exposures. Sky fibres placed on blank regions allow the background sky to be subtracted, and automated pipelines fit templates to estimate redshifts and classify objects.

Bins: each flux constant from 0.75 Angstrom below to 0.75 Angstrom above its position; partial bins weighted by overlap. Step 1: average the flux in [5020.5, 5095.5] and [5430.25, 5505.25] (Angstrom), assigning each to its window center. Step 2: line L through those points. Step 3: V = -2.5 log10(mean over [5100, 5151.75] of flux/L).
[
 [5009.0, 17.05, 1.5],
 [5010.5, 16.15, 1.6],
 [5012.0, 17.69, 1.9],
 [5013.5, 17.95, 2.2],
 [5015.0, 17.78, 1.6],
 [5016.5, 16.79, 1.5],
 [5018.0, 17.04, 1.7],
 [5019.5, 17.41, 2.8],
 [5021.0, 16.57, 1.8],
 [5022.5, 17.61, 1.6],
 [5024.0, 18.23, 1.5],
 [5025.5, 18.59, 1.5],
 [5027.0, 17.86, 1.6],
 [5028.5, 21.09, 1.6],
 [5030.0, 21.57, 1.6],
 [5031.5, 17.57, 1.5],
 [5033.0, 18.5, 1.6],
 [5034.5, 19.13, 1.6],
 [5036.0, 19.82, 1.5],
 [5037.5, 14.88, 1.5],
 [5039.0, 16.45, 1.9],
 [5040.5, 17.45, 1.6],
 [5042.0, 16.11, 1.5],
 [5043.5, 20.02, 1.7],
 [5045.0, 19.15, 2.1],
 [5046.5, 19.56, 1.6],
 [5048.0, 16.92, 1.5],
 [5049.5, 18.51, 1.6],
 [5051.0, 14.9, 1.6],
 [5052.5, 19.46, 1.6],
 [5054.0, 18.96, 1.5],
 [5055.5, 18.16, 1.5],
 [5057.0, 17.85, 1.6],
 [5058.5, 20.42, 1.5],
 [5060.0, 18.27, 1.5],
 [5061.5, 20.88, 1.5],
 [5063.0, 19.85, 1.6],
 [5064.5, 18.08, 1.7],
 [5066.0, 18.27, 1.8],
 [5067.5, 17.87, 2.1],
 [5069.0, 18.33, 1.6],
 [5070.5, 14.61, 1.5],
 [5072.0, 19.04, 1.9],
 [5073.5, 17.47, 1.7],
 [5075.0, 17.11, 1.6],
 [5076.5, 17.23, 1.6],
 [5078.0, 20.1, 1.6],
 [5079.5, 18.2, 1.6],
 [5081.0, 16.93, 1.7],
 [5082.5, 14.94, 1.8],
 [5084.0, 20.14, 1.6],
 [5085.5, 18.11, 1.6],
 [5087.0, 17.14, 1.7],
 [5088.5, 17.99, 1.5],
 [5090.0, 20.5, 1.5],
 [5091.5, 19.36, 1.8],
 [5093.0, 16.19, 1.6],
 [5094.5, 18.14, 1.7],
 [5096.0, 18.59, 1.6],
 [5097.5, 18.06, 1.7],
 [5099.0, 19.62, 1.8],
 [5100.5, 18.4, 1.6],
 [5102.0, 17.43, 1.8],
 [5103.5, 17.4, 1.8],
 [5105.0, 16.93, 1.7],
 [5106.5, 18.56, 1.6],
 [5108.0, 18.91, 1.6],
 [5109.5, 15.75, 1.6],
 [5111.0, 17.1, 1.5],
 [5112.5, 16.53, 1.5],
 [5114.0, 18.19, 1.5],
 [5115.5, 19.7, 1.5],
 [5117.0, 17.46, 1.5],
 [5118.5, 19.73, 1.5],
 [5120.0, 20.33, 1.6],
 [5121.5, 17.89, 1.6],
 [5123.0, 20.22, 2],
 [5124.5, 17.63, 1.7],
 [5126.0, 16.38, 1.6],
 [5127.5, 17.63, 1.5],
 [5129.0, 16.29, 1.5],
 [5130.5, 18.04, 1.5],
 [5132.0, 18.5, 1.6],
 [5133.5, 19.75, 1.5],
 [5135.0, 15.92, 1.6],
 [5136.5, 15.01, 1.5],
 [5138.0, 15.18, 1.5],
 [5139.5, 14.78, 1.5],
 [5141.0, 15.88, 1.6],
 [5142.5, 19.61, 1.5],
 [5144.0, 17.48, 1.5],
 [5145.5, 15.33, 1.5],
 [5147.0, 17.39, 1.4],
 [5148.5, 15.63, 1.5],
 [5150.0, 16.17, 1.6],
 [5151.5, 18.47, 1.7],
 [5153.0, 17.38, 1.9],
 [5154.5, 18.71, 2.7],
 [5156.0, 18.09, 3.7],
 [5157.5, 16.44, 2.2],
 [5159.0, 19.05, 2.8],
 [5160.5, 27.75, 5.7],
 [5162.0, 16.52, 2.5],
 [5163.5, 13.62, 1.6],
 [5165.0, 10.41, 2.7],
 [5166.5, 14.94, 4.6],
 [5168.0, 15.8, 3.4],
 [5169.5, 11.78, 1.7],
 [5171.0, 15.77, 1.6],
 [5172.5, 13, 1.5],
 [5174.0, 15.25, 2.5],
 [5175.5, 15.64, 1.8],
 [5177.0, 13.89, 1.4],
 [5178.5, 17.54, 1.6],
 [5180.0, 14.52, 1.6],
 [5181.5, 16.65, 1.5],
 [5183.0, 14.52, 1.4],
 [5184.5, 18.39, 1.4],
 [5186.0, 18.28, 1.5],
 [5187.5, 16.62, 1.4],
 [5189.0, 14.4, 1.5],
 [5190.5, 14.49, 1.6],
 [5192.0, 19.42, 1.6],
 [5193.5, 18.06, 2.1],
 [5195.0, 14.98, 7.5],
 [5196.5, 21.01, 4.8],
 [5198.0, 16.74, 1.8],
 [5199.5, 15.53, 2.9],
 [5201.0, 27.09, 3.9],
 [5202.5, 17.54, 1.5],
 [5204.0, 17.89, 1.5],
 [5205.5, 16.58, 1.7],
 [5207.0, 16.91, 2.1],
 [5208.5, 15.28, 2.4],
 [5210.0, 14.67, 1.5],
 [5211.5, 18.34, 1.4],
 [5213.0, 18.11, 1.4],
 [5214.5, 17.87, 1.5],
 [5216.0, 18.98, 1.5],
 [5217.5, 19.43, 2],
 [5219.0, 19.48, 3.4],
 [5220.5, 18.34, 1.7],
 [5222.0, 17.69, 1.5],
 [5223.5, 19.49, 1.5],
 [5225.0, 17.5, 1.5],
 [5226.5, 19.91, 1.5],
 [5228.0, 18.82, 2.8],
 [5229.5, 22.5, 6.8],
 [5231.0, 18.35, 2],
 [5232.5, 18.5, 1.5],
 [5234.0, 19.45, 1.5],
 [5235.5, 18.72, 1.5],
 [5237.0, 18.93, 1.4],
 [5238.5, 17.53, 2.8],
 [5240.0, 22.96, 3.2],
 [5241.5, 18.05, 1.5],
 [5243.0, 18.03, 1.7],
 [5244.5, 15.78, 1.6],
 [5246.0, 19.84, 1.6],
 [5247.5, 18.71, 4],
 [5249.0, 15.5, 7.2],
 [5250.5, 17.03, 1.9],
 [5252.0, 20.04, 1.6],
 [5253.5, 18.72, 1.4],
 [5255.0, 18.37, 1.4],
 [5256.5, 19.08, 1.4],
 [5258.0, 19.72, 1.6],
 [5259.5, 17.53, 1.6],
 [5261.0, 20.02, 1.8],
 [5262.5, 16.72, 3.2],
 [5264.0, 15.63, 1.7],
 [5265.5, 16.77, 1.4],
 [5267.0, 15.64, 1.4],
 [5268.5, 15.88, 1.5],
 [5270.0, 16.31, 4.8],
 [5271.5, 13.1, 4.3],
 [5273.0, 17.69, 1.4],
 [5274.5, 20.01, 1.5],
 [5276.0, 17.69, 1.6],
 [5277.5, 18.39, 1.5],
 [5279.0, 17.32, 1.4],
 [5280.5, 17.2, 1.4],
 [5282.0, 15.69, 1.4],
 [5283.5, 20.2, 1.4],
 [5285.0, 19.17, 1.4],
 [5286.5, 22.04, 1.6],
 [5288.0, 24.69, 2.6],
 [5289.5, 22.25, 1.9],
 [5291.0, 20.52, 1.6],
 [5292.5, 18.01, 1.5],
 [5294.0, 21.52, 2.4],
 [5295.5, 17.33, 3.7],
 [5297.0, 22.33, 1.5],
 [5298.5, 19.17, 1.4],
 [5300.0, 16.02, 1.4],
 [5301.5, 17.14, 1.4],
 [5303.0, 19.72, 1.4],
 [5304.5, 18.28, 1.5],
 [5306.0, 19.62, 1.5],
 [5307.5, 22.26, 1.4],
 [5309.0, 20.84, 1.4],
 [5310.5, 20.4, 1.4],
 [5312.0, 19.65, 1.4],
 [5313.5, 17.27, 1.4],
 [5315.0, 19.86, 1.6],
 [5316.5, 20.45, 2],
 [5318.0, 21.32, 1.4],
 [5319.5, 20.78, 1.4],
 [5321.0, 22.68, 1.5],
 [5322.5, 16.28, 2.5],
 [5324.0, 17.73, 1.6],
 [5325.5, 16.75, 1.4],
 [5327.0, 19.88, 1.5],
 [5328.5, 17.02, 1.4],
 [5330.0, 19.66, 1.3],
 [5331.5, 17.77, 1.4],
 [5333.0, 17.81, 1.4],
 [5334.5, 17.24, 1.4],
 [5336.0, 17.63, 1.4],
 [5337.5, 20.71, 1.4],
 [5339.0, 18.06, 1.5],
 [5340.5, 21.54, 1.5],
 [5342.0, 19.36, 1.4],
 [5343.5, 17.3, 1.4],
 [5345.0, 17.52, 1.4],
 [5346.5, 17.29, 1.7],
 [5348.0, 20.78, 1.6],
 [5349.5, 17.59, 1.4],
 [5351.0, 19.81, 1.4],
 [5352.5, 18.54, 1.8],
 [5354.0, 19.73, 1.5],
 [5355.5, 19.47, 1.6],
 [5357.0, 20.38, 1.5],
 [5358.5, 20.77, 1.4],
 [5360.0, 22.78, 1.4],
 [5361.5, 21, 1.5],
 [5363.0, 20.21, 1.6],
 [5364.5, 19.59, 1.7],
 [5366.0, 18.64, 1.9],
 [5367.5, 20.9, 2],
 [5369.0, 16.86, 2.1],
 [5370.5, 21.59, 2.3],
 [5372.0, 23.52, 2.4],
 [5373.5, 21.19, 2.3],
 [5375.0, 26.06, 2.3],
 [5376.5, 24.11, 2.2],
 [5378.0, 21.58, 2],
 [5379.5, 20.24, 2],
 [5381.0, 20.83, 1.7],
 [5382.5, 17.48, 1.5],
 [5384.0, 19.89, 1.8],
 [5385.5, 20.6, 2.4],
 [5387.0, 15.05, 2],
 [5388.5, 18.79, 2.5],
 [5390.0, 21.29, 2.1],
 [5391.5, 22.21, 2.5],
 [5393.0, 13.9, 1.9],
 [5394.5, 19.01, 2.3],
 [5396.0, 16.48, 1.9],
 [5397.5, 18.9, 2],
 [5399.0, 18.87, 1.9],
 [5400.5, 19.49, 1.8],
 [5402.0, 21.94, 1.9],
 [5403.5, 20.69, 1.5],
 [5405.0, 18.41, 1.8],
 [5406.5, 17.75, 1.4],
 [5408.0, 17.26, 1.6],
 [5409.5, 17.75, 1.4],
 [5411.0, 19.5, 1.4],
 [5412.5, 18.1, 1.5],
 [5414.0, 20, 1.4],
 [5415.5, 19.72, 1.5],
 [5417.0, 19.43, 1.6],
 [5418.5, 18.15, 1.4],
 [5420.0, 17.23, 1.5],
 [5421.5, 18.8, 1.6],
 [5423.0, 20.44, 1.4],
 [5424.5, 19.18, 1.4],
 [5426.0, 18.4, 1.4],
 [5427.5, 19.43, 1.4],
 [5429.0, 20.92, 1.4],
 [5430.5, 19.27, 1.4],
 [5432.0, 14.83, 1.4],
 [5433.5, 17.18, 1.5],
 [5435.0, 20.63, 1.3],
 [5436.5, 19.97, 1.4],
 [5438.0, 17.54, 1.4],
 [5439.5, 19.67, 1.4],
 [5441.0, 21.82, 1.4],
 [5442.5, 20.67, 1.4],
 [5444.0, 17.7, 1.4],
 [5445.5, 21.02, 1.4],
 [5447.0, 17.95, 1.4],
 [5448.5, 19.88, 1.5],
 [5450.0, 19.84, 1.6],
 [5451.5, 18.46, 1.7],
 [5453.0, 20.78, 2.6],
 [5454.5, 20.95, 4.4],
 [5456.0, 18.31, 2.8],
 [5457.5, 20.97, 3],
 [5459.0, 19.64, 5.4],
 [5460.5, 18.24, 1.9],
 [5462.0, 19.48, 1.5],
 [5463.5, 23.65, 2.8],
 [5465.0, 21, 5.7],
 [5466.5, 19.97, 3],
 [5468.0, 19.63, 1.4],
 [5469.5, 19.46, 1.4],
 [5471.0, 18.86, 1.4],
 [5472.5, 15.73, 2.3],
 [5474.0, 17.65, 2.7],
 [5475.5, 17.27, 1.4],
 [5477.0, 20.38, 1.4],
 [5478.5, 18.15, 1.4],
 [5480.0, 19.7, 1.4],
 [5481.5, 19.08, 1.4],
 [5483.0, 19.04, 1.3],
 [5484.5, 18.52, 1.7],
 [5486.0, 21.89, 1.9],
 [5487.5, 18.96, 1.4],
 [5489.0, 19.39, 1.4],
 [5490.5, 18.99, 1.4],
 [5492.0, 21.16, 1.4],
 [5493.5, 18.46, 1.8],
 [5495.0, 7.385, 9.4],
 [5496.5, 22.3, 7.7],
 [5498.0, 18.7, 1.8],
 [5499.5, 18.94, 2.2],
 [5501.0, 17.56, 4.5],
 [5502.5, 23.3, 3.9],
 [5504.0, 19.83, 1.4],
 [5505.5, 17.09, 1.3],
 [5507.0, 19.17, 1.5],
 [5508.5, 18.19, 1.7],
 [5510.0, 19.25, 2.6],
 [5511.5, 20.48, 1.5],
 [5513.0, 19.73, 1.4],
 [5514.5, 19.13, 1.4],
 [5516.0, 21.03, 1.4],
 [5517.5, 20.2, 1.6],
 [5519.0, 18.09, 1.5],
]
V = 0.06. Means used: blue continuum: 18.2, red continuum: 19.2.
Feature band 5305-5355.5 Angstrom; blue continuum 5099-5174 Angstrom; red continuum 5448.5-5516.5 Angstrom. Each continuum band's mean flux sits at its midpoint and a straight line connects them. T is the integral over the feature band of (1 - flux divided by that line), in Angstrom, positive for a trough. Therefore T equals -2.2 Angstrom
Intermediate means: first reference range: 17.2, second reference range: 19.2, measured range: 19.1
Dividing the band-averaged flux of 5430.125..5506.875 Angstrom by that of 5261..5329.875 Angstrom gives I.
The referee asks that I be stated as 1.02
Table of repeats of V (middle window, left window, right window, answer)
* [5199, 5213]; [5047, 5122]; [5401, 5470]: 0.045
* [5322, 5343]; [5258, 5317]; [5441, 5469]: 0.038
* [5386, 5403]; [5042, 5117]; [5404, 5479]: 0.014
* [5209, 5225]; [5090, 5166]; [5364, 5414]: 0.009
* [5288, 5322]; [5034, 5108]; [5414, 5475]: -0.061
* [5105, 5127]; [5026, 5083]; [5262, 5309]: 0.011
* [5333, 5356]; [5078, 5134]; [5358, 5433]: 0.029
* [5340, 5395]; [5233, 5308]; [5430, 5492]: -0.054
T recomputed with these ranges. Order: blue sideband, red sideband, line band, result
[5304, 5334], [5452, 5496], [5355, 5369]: -0.7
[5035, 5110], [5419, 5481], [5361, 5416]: -1.8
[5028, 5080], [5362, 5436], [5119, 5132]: 0.3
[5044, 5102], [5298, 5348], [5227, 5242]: -0.6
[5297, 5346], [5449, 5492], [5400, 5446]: 0.5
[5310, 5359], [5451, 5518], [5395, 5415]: 0.3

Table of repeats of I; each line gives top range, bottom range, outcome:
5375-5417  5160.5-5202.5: 1.19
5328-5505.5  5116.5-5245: 1.11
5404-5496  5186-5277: 1.06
